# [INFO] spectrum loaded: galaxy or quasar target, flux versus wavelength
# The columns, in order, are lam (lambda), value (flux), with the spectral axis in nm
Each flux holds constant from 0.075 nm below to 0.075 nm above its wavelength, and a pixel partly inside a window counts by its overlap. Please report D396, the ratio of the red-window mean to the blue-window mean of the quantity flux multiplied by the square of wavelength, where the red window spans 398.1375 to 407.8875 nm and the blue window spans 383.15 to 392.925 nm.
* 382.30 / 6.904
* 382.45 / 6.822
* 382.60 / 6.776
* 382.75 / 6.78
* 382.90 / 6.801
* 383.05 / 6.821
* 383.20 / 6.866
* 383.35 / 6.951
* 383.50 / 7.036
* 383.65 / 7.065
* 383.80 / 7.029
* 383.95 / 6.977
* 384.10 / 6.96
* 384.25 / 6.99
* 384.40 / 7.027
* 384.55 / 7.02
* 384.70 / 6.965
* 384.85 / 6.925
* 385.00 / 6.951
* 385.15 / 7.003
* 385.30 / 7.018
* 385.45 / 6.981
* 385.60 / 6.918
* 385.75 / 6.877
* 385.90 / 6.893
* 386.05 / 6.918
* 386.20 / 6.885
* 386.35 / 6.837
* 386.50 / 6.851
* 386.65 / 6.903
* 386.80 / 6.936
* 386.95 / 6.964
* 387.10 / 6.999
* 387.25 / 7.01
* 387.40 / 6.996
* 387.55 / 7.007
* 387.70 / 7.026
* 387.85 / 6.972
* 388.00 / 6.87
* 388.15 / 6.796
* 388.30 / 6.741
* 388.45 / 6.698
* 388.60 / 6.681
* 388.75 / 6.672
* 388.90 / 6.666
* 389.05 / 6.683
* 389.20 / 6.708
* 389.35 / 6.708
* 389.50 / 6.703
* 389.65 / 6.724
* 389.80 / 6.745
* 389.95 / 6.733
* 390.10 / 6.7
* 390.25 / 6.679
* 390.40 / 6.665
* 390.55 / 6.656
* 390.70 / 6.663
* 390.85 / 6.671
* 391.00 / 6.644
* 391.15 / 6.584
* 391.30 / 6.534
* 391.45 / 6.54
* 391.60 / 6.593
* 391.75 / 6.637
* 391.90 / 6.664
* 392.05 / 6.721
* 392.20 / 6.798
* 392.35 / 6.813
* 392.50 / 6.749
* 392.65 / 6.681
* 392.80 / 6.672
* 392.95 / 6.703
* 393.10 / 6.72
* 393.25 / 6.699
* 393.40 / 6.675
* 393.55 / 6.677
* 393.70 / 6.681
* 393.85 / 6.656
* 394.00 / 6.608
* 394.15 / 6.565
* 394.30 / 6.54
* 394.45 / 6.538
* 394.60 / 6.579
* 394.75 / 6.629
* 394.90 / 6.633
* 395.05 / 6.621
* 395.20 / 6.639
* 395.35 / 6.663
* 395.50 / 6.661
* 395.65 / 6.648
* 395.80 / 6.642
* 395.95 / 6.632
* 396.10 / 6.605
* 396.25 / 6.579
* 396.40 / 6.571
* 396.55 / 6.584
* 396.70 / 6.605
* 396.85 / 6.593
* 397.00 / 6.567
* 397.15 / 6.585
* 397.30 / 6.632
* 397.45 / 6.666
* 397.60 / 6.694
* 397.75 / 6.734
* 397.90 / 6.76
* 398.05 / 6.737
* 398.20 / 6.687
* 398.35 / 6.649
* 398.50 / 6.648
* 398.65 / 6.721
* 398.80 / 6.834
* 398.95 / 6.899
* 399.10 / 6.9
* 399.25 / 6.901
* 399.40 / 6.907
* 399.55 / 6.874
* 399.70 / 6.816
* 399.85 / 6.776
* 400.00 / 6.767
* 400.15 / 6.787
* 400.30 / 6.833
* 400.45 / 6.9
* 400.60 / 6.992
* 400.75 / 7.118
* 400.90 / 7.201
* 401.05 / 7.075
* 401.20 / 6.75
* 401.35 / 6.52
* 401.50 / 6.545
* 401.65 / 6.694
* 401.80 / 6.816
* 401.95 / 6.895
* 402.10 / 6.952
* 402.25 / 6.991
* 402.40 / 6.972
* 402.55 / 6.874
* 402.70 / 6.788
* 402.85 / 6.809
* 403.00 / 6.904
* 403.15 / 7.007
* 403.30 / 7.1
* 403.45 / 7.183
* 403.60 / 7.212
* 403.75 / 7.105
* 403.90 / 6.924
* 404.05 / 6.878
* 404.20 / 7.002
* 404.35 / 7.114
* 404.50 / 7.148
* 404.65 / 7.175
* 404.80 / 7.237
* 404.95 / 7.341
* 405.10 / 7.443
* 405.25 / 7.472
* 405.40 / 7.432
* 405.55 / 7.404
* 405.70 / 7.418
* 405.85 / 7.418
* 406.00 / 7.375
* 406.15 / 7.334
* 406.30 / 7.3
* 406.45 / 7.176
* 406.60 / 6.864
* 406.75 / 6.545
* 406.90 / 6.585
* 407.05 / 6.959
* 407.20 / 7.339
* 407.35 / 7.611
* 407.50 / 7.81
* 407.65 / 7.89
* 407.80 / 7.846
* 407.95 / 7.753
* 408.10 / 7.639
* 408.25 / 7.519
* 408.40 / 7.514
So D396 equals 1.11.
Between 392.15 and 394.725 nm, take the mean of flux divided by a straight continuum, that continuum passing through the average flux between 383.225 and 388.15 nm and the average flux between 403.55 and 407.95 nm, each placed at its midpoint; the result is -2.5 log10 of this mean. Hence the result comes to 0.06 mag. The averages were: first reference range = 6.96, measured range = 6.67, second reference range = 7.26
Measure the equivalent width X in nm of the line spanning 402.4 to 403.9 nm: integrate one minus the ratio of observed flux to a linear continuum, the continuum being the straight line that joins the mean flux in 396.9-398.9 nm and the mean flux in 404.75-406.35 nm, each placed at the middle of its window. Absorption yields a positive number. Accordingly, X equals 0.04 nm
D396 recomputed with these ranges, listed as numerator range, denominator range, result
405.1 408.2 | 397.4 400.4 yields 1.13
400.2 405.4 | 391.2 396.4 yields 1.10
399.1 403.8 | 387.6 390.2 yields 1.09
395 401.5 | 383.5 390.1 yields 1.04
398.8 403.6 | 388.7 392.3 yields 1.09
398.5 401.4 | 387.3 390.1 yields 1.07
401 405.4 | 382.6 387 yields 1.11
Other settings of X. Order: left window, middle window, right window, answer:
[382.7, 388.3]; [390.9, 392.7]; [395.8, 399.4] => 0.04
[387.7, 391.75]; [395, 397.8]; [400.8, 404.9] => 0.08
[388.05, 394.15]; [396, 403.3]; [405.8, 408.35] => 0.26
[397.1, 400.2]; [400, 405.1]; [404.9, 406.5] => 0.10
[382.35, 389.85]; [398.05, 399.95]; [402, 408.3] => 0.08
